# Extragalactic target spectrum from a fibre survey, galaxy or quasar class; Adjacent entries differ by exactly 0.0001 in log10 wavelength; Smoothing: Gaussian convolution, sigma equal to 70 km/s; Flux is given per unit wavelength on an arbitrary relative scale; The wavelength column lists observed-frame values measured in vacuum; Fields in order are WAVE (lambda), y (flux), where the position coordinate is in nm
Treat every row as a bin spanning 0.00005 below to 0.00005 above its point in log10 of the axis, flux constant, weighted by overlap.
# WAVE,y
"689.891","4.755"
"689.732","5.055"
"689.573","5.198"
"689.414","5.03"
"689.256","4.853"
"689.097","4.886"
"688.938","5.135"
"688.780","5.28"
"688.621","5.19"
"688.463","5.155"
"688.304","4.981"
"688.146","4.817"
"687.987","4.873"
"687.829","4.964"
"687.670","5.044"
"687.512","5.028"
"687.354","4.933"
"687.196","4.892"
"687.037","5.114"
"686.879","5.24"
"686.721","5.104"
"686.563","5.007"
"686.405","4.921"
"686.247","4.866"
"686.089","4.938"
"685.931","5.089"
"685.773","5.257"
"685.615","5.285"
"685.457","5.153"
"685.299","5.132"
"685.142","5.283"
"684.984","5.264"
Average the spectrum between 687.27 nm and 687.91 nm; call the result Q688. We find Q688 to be 5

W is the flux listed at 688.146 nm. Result 4.817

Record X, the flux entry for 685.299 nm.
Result 5.132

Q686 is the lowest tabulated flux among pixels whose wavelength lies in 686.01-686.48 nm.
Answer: 4.866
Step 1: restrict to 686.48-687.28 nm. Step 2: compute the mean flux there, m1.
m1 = 5.07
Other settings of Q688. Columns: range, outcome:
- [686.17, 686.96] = 5.03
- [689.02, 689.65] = 4.99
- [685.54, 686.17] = 5.14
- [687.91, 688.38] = 4.89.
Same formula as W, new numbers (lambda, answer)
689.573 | 5.198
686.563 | 5.007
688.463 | 5.155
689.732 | 5.055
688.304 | 4.981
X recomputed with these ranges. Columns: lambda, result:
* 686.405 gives 4.921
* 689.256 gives 4.853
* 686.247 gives 4.866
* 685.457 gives 5.153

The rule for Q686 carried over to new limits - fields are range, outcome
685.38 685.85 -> 5.153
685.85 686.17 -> 4.938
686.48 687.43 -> 4.892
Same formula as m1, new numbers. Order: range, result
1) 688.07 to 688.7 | 5.04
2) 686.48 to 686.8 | 5.06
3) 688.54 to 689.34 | 5.07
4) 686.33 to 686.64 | 4.97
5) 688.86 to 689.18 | 5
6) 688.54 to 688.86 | 5.25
